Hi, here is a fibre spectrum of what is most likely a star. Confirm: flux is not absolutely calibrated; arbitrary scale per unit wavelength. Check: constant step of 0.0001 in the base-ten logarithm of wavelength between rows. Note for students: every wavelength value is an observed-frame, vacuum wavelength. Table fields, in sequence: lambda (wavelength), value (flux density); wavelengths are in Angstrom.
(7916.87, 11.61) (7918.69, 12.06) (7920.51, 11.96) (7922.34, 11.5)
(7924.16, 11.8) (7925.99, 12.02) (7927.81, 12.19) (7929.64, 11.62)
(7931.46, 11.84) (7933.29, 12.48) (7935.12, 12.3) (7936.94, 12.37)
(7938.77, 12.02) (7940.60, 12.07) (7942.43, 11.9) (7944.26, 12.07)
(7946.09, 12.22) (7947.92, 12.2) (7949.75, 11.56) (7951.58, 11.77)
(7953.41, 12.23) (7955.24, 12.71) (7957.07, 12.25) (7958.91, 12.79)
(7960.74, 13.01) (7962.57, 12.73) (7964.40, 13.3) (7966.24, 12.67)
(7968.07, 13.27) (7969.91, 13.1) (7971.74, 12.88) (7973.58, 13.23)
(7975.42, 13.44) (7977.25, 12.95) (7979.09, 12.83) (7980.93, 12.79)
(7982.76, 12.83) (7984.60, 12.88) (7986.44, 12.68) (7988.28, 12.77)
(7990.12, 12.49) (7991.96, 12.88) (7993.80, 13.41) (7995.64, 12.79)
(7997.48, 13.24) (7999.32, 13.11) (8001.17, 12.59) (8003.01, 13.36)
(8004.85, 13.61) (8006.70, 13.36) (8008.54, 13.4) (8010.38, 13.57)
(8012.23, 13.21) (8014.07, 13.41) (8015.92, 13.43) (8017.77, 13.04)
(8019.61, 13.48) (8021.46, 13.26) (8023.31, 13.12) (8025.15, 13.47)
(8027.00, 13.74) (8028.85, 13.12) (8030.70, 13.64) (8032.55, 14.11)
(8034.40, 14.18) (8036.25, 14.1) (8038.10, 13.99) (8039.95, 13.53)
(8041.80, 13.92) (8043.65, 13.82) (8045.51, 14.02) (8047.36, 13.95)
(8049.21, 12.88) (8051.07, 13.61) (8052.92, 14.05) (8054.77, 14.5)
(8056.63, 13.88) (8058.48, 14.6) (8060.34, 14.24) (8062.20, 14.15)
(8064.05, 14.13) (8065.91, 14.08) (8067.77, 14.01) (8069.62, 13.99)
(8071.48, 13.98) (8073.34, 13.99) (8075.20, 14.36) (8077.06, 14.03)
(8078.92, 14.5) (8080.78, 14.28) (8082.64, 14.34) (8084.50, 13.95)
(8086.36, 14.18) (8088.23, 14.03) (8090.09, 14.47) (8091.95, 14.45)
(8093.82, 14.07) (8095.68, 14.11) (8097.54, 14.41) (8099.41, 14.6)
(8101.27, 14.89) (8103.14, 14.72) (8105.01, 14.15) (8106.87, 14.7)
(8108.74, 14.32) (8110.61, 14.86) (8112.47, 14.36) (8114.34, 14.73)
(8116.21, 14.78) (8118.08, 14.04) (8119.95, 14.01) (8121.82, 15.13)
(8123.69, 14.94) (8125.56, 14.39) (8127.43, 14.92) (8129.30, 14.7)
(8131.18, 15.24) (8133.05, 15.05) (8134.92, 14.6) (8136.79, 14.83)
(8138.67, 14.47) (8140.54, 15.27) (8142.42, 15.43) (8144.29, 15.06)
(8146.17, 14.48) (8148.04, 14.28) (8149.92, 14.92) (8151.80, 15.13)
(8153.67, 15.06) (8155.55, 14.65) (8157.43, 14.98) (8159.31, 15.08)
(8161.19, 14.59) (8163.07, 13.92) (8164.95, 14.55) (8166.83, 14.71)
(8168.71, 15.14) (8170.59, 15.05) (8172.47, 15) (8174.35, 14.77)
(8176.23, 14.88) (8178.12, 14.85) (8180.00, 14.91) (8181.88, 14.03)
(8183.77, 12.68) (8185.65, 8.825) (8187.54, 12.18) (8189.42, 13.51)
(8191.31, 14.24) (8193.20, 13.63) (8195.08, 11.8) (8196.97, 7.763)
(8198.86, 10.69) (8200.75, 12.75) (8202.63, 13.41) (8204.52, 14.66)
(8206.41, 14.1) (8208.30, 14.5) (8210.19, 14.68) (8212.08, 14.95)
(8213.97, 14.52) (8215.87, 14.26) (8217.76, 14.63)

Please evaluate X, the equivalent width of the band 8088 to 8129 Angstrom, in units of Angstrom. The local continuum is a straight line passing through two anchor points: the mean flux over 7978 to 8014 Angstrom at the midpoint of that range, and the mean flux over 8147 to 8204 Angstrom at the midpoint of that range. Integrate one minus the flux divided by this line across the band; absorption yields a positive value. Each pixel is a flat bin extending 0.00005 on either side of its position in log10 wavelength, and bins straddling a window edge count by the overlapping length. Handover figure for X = -3.14 Angstrom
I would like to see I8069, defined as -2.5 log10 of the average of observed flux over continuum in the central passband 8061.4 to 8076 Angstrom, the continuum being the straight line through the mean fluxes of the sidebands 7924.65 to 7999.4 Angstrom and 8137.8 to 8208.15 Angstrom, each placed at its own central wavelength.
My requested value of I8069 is -0.07 mag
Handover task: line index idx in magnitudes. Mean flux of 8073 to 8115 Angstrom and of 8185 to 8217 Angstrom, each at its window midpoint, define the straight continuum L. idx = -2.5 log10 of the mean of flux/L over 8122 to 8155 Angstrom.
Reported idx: -0.08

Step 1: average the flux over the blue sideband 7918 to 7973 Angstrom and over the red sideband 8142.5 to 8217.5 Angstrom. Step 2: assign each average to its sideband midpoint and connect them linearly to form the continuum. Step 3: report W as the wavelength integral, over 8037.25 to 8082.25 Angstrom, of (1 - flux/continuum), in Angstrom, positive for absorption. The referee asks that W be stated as -3.2 Angstrom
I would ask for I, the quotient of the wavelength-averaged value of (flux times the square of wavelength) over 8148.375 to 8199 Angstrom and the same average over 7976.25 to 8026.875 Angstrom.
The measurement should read 1.1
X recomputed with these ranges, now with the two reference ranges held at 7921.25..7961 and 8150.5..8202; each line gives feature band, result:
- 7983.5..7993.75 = -0.30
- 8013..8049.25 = -2.59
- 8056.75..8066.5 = -0.98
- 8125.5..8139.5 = -1.47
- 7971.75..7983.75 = -0.62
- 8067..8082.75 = -1.39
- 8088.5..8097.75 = -0.81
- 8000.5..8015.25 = -0.90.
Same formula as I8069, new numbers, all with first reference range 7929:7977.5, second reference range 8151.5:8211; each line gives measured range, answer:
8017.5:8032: -0.04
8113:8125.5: -0.09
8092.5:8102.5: -0.09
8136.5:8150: -0.10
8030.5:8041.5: -0.08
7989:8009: -0.03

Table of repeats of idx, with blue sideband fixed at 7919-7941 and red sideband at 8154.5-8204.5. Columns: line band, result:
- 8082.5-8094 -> -0.096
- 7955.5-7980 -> -0.060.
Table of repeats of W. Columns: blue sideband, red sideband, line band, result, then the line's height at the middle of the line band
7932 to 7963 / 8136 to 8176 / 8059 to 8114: -1.27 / 14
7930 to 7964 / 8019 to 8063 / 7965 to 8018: -0.36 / 13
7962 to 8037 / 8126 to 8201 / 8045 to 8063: -0.65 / 13.5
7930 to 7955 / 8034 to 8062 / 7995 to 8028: 0.03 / 13.3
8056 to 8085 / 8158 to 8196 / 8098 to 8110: -0.40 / 14.1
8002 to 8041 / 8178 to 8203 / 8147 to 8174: -4.64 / 12.6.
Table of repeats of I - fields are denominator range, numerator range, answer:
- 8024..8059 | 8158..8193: 1.05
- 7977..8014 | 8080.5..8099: 1.12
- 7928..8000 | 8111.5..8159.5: 1.22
